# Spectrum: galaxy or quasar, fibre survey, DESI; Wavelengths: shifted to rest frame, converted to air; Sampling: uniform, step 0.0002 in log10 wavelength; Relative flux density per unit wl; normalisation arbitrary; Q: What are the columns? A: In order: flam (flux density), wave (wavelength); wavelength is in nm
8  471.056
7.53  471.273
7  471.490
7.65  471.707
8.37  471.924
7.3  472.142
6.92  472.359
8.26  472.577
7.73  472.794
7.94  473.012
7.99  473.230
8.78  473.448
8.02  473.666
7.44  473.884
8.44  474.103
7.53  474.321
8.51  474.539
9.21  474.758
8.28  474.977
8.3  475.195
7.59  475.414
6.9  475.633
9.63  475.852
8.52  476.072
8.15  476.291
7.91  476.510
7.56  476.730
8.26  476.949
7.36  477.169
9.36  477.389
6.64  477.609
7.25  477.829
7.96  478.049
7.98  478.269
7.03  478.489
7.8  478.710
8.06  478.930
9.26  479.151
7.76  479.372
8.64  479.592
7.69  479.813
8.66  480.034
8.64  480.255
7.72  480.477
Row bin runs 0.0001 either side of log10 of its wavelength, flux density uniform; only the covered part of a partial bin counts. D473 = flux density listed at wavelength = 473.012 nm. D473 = 7.94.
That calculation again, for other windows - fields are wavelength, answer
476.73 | 7.56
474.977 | 8.28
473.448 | 8.78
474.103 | 8.44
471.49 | 7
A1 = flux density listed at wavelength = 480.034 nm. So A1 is 8.66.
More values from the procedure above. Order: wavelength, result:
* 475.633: 6.9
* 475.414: 7.59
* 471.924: 8.37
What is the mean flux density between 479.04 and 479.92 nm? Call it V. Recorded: 8.34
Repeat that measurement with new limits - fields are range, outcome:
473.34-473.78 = 8.39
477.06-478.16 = 7.71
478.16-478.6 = 7.5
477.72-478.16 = 7.61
